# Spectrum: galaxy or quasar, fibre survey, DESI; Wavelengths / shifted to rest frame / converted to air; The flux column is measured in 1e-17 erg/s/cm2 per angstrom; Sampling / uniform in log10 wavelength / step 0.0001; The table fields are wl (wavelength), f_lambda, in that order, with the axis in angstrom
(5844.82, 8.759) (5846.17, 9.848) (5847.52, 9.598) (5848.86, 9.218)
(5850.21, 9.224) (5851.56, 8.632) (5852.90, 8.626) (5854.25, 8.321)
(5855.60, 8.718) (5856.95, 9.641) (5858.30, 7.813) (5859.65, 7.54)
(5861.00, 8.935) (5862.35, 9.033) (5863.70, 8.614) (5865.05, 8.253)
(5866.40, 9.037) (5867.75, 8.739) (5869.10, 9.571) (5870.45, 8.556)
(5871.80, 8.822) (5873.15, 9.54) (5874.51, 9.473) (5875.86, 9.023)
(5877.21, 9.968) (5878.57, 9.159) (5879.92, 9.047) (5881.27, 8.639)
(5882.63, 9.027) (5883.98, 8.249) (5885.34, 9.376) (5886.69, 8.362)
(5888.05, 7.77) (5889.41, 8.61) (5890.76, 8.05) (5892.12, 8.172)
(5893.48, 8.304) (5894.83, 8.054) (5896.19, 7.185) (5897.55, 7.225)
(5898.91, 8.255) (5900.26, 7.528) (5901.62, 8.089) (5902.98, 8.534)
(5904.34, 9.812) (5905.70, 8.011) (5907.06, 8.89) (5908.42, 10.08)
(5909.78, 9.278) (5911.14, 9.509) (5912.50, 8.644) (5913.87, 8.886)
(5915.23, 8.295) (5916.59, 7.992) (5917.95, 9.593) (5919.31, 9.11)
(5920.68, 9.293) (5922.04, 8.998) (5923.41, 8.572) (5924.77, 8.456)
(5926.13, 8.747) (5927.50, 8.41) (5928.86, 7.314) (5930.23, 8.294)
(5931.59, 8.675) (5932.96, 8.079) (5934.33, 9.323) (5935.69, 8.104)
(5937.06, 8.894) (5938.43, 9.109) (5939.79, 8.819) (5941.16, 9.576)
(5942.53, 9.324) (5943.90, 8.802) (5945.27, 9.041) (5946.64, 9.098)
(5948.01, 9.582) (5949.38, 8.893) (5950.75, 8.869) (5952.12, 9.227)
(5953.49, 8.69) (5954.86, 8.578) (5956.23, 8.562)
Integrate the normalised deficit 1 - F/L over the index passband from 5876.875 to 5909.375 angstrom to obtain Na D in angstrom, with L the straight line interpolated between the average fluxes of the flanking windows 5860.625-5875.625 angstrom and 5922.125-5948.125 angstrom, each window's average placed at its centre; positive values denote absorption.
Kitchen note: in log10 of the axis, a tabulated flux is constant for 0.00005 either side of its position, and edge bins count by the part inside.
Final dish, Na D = 1.36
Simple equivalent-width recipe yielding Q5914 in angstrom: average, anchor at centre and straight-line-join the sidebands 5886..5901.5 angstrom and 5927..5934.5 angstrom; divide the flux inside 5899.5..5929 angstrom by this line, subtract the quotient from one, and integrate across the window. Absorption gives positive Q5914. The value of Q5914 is -2.2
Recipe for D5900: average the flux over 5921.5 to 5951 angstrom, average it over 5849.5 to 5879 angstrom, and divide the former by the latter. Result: 1.0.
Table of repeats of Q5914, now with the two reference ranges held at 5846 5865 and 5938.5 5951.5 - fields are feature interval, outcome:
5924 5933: 0.7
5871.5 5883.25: -0.4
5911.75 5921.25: 0.2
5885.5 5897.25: 1.1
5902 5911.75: -0.2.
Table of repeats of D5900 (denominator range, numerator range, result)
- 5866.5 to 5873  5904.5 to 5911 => 1.02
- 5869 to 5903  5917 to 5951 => 1.03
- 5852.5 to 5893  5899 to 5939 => 0.99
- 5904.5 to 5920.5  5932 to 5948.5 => 1.00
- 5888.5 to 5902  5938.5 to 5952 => 1.15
